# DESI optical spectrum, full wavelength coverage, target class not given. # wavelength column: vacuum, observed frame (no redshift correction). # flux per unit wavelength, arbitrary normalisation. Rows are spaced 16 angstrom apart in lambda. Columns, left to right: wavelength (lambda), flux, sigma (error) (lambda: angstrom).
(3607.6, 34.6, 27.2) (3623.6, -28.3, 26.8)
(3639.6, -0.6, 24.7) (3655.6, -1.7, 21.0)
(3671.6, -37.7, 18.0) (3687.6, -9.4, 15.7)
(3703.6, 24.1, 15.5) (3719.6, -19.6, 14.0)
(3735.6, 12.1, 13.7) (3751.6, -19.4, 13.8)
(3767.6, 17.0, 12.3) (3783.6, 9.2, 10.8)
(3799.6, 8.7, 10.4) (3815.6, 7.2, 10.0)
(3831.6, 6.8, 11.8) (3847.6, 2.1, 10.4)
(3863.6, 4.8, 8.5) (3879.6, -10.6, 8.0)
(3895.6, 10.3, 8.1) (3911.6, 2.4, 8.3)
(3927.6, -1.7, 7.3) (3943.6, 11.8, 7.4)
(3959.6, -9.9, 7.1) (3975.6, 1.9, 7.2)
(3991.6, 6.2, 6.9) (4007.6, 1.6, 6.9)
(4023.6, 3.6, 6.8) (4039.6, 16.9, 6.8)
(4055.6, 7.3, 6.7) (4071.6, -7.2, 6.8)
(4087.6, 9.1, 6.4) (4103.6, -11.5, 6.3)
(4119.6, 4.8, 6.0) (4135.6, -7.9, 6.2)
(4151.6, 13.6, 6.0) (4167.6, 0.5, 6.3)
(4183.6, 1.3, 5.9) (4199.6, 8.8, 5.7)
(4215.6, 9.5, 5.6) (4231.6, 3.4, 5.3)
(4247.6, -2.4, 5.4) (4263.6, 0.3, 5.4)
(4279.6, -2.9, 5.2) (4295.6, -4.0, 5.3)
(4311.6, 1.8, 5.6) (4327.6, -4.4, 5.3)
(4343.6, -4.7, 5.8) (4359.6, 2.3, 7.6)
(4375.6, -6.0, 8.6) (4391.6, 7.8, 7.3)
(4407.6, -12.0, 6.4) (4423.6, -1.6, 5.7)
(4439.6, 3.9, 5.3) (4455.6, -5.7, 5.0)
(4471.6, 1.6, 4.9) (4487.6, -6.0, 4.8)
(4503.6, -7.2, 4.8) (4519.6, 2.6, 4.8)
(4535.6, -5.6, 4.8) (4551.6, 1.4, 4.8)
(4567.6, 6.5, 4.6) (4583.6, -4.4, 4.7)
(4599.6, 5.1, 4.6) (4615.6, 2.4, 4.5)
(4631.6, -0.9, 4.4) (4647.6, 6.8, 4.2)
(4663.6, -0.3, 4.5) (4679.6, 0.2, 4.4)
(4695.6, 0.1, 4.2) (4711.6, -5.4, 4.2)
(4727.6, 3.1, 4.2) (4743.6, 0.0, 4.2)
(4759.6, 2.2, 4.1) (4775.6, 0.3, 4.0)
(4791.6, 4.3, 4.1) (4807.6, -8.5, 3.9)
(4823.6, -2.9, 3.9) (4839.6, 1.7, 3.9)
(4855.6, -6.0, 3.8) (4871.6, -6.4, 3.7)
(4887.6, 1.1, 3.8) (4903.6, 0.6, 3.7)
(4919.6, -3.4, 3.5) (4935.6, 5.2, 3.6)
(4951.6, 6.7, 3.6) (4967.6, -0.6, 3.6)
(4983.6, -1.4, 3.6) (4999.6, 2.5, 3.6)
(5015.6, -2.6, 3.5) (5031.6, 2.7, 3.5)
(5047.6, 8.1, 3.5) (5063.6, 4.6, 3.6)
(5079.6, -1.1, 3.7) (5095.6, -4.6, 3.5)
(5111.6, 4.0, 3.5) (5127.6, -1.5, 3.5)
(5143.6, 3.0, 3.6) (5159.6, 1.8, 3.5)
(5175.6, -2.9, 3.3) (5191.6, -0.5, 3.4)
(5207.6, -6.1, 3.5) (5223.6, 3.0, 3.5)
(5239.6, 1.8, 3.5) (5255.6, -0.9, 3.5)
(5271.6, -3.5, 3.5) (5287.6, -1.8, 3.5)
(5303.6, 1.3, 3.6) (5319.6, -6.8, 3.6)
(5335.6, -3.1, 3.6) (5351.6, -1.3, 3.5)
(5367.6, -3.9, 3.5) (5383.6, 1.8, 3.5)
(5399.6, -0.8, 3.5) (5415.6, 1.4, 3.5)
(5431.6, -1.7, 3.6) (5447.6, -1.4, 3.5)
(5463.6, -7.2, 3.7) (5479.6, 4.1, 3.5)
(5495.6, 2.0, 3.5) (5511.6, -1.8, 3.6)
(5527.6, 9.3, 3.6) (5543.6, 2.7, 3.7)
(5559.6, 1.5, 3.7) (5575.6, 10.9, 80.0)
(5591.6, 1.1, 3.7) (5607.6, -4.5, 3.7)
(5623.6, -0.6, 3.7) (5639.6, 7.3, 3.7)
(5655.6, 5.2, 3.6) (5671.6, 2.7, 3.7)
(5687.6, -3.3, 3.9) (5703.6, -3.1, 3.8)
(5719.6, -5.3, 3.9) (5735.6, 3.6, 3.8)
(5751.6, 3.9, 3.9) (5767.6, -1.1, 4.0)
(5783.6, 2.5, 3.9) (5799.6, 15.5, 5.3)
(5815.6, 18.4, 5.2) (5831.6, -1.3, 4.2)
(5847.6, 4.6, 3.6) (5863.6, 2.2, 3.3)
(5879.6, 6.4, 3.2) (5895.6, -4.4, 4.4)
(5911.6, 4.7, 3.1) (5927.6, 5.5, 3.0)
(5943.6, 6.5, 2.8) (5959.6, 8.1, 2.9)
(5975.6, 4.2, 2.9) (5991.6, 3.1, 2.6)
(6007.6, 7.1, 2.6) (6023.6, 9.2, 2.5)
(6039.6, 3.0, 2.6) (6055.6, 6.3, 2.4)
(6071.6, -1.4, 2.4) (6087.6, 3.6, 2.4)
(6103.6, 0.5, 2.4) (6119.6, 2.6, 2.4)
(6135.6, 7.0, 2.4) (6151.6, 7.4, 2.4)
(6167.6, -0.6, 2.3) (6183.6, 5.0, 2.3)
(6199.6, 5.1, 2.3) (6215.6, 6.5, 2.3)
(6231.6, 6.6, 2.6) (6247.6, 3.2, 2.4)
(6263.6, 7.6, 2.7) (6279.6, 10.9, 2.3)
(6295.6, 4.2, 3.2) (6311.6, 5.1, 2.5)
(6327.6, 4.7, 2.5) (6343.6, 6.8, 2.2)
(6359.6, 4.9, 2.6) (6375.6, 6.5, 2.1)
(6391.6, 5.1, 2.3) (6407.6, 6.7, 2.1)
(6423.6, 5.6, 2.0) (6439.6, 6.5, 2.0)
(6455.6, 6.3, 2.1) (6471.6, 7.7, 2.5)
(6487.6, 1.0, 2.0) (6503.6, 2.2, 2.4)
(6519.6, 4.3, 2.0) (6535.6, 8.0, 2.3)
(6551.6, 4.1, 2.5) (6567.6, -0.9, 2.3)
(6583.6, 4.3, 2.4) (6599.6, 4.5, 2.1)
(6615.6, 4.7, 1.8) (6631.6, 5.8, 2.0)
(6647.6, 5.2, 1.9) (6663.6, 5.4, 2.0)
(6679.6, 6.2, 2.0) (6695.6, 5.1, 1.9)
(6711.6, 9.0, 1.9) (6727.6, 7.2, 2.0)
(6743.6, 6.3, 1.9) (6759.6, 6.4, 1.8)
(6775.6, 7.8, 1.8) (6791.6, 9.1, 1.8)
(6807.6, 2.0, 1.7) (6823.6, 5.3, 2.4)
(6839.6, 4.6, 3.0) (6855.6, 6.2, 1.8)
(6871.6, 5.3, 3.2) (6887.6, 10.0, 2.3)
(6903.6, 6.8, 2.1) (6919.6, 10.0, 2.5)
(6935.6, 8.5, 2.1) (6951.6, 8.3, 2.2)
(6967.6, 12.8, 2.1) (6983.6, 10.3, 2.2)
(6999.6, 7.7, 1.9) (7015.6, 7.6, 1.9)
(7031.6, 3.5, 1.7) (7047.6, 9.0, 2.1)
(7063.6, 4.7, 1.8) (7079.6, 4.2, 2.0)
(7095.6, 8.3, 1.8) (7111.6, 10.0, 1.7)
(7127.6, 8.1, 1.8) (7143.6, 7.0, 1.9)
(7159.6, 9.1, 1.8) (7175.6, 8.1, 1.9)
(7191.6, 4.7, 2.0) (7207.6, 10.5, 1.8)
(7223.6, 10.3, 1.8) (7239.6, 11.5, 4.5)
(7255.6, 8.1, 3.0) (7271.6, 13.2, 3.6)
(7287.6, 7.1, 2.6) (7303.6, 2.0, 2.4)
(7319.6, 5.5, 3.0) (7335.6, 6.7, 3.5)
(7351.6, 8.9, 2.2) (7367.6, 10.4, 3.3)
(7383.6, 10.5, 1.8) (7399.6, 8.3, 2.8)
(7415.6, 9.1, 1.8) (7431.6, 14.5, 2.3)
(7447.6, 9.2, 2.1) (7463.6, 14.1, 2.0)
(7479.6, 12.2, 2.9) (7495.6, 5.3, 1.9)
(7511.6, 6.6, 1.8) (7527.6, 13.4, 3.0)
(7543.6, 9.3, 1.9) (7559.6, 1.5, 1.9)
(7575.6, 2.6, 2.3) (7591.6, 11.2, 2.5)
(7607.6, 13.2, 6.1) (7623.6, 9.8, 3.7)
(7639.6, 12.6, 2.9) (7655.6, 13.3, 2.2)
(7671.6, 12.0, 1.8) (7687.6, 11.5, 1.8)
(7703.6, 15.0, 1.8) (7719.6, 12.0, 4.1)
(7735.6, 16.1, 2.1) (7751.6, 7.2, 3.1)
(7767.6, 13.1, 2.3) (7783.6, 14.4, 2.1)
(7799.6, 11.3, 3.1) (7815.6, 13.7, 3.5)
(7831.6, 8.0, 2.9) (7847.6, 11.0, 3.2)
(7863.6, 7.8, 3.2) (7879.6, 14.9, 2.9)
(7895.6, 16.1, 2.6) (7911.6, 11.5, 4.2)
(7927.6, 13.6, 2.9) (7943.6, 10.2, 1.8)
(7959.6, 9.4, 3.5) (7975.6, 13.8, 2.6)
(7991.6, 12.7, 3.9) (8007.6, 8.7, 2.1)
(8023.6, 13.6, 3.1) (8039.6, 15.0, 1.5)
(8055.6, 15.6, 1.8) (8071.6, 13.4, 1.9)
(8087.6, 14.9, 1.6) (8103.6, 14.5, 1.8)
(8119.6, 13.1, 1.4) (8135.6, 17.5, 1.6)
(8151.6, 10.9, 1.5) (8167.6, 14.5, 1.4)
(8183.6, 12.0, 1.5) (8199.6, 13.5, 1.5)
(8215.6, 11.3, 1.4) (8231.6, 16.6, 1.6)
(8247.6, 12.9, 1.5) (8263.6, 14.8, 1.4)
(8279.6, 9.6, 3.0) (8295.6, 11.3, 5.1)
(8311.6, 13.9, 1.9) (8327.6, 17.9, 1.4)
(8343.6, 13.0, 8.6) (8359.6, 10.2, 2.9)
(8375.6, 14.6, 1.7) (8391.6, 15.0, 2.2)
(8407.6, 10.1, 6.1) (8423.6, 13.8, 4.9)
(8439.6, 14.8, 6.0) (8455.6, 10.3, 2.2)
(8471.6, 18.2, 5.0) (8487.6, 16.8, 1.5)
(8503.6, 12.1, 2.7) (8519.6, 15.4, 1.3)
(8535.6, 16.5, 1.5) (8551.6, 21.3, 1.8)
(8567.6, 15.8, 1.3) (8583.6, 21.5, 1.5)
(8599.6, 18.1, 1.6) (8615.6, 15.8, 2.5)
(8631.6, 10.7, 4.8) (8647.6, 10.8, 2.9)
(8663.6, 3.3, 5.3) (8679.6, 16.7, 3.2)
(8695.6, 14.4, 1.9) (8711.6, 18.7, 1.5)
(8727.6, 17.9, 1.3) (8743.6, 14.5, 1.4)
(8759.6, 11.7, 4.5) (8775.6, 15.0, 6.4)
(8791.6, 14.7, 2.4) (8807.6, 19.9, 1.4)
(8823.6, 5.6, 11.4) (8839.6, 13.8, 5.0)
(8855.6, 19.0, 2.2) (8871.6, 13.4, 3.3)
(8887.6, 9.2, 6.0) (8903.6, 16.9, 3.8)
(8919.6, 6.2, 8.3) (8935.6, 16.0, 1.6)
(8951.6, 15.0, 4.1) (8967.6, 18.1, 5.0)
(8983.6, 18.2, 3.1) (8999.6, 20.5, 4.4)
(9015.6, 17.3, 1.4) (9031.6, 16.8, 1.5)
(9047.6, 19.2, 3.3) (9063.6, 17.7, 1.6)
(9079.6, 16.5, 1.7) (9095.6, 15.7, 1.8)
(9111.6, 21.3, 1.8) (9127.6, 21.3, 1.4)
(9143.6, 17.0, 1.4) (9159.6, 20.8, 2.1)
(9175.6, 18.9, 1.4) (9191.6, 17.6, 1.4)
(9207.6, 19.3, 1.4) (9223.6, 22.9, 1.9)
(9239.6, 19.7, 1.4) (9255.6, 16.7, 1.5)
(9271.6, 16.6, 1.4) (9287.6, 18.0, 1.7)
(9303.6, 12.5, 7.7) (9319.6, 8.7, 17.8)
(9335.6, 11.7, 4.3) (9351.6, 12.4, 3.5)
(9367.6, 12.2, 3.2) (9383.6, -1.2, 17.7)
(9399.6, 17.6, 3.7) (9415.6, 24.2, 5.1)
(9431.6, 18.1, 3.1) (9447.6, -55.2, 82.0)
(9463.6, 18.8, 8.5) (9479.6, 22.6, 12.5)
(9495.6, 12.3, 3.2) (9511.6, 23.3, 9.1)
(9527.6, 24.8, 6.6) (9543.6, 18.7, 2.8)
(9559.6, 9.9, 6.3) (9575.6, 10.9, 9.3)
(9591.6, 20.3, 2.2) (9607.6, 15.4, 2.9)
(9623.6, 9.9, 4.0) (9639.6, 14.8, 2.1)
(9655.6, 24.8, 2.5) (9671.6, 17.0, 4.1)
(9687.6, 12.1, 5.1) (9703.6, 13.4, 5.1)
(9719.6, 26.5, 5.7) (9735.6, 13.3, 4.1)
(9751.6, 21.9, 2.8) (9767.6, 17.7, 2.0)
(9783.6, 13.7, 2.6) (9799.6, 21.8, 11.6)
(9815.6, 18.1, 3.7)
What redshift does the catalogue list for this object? 0.91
